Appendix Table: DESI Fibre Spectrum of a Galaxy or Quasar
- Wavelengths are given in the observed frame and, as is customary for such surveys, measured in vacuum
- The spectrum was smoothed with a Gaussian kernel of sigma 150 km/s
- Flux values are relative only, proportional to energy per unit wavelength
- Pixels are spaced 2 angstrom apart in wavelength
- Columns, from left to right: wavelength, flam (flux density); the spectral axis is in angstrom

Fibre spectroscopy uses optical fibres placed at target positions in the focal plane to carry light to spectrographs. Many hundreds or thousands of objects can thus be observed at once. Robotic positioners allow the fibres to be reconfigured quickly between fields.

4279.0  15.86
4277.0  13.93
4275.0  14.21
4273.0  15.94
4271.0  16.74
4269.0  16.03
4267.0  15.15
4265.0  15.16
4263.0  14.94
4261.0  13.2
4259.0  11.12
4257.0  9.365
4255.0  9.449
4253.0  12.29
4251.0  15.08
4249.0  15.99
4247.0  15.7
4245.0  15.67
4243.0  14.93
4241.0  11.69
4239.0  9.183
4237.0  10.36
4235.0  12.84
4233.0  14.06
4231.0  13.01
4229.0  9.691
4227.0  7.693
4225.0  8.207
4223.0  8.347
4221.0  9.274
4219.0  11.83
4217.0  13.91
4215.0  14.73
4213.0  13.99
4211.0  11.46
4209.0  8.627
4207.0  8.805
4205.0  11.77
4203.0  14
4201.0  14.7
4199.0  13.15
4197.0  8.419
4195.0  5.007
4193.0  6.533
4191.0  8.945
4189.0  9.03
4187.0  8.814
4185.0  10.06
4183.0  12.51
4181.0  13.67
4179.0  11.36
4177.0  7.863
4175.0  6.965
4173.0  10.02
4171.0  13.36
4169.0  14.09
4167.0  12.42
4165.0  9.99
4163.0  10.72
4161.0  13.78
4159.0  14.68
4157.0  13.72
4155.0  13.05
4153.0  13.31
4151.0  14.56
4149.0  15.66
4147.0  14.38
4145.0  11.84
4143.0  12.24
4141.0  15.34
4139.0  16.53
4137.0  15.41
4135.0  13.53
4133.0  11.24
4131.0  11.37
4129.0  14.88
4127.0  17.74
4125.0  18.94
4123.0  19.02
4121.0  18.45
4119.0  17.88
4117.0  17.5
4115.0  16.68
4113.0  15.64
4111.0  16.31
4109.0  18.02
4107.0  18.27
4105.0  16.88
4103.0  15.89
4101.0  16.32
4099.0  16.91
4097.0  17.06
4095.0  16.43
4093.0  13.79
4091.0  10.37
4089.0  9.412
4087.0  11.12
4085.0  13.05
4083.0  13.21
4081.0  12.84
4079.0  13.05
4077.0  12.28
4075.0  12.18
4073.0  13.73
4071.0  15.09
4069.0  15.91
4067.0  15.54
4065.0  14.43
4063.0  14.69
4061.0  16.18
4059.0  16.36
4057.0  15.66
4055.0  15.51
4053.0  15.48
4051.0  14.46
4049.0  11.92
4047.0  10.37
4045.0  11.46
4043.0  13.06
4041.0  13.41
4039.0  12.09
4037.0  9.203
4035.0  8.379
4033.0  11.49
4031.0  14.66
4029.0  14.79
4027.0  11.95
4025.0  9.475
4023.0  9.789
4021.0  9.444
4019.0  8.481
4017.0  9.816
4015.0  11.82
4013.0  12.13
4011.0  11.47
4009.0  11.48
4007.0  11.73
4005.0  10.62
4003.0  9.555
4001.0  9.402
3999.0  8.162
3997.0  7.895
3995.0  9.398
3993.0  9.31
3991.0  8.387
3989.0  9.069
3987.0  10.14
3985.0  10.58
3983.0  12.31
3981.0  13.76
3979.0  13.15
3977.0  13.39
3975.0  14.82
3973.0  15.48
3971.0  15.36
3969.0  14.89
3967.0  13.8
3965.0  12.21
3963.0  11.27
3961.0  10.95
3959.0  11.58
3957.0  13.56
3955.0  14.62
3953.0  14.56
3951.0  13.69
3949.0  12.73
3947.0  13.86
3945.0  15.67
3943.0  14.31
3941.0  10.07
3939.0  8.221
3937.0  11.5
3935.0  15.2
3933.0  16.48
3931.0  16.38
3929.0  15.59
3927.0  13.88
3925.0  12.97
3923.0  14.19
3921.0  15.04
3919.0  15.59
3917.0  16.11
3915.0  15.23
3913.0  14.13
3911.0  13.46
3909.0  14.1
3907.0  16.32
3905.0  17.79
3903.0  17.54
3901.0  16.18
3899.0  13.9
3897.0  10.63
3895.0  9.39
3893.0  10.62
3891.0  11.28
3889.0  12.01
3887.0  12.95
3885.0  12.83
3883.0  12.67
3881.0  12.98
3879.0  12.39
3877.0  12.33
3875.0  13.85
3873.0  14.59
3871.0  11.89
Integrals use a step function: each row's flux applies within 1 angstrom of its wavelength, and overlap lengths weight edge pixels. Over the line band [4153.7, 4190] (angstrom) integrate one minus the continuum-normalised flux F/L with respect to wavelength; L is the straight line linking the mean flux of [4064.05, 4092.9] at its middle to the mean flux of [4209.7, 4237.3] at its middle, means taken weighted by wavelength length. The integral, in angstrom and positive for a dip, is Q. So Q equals 1.6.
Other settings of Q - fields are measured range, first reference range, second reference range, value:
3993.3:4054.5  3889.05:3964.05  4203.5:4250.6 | 9.26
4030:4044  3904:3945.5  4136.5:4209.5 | 1.53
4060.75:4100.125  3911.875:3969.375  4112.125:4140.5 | 4.18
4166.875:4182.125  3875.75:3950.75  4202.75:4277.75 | 1.95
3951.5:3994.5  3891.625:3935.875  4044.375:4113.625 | 5.95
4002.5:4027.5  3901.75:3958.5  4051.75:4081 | 6.80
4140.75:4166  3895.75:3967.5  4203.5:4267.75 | -1.31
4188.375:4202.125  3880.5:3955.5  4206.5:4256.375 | 3.01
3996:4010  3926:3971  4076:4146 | 4.15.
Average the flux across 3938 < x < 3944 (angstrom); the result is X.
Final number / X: 10.9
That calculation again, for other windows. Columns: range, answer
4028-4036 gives 12.3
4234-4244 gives 11.8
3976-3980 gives 13.3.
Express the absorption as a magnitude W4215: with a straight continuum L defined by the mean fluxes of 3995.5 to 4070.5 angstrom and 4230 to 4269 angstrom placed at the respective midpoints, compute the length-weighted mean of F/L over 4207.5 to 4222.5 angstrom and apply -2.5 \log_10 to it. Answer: 0.112 mag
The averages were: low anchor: 12.1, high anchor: 13.2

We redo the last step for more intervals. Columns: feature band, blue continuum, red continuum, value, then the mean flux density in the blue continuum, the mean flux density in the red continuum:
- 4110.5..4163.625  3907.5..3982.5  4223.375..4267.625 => -0.16 mag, 13.8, 12.4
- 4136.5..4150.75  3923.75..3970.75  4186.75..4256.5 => -0.21 mag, 13.4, 11.4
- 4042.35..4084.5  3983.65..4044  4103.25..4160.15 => -0.11 mag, 10.6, 15.5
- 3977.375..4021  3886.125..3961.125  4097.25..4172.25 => 0.34 mag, 13.8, 15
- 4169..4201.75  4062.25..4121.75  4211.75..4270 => 0.31 mag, 15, 12.5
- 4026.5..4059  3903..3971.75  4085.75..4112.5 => 0.15 mag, 14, 15.1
